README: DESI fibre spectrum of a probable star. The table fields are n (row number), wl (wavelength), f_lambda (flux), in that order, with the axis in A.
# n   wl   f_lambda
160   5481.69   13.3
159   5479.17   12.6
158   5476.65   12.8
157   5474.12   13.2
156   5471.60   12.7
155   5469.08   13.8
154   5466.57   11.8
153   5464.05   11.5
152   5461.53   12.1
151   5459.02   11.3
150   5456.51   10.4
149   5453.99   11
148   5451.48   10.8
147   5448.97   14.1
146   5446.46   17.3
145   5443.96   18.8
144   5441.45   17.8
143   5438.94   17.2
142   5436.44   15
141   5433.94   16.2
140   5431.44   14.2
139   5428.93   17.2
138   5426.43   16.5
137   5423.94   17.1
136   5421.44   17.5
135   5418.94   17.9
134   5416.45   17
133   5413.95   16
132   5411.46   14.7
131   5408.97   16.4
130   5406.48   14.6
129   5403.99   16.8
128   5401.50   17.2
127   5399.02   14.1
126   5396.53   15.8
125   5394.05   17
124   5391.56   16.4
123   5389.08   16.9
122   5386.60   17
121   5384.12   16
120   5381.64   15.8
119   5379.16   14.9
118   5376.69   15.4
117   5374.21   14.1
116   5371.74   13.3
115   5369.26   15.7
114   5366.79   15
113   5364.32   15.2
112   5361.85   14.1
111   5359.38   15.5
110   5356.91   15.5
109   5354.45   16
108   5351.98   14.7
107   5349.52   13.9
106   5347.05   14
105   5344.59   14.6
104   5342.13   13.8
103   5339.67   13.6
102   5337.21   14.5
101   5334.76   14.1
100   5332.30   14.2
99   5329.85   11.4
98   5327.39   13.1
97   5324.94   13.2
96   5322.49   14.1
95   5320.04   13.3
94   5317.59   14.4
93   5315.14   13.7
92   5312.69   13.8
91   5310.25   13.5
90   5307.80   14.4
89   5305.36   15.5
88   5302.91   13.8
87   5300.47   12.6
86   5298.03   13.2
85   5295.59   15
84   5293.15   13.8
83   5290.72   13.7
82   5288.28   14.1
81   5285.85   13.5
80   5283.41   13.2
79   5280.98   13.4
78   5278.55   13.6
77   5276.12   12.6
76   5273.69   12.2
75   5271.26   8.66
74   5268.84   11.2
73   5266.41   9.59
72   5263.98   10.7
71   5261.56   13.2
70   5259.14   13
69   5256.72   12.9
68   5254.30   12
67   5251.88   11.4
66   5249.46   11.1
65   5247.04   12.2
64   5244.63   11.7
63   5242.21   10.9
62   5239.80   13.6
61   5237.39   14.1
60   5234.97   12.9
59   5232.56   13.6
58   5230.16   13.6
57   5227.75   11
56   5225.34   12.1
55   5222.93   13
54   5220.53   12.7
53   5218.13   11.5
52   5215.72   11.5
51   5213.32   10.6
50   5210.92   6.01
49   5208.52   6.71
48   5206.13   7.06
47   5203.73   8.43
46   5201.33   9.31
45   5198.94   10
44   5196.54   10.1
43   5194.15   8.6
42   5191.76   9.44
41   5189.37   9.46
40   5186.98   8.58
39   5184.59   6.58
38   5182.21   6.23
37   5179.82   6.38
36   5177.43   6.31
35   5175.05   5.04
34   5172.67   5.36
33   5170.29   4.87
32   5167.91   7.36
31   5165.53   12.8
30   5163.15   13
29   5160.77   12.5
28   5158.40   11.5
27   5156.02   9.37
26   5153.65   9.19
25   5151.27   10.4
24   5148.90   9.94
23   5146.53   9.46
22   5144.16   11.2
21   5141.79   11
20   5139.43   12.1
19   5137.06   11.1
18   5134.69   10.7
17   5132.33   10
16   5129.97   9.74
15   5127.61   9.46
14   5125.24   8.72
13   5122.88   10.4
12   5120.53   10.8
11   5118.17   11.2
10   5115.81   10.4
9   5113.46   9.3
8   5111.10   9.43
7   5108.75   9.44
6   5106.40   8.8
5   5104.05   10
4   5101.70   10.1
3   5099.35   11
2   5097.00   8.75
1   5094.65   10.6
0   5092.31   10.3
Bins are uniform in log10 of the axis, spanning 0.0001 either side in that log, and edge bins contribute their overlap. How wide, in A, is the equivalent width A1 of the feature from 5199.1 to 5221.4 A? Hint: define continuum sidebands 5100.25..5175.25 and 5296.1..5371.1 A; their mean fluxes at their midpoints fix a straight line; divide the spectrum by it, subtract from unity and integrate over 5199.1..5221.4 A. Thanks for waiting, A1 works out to 4.3 A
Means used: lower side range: 9.9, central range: 9.3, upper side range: 14.1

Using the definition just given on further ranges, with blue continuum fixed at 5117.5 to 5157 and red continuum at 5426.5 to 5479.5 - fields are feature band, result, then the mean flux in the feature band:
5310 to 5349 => -3.71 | 13.7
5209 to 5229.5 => 0.50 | 11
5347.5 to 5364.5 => -2.77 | 14.9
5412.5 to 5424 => -2.96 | 17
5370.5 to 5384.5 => -1.88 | 14.9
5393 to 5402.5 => -1.89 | 16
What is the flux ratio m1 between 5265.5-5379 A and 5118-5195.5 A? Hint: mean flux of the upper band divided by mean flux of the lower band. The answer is 1.47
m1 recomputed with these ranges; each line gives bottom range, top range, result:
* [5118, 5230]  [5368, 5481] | 1.57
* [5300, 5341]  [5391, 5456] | 1.16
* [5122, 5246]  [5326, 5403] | 1.50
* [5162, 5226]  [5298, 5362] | 1.59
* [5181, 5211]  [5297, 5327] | 1.66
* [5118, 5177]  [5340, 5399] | 1.55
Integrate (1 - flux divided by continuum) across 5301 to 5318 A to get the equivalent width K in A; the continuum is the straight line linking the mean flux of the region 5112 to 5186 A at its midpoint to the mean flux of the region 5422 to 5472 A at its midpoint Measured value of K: -2.8 A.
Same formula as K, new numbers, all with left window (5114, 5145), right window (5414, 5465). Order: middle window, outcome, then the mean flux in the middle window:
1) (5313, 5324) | -0.5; 13.8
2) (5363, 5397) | -3.3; 15.6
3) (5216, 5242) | -1.6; 12.7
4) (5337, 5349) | -0.4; 14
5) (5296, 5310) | -0.9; 13.9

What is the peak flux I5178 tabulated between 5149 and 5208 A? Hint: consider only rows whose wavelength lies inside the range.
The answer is 13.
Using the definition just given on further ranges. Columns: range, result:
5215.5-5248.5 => 14.1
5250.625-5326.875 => 15.5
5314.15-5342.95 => 14.5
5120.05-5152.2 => 12.1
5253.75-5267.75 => 13.2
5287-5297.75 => 15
